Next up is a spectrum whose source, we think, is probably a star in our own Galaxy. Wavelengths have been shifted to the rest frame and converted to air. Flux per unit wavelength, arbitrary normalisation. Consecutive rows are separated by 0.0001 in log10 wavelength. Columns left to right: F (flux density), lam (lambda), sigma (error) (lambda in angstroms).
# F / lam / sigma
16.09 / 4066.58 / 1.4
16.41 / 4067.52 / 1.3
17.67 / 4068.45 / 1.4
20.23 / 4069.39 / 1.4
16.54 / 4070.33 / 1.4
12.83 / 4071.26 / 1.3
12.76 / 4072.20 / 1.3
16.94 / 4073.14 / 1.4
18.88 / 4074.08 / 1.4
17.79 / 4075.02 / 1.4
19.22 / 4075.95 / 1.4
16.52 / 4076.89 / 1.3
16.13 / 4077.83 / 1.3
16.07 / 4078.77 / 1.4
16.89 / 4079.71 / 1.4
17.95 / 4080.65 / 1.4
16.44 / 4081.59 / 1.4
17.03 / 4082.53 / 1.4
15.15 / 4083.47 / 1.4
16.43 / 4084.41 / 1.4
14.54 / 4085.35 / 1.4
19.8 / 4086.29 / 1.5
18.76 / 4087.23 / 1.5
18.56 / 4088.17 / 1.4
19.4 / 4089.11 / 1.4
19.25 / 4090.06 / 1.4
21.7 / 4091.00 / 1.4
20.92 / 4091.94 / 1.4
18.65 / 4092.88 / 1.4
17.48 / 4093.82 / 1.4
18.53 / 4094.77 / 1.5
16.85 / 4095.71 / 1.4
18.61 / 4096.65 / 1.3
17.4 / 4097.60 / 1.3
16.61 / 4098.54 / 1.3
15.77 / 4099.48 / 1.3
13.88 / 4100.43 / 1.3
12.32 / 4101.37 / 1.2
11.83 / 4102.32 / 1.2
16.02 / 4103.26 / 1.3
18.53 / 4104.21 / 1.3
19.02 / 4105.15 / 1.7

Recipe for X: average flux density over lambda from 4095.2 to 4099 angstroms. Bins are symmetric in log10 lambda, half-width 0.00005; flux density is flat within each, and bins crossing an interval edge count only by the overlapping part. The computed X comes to 17.4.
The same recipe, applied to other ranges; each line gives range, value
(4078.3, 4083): 16.9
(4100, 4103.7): 13.5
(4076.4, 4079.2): 16.2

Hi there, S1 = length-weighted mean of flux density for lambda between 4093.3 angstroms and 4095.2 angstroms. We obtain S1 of 18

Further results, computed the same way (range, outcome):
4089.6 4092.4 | 20.7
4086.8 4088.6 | 18.7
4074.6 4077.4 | 17.9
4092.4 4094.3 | 18.1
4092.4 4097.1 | 18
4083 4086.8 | 16.5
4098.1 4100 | 16.1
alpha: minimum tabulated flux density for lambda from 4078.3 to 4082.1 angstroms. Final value 16.07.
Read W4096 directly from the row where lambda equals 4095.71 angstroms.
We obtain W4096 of 16.85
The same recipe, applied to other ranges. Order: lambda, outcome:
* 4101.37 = 12.32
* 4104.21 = 18.53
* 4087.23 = 18.76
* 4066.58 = 16.09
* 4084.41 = 16.43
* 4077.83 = 16.13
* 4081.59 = 16.44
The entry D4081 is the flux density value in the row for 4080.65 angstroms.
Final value 17.95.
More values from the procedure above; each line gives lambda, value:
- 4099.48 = 15.77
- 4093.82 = 17.48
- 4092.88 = 18.65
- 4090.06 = 19.25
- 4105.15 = 19.02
